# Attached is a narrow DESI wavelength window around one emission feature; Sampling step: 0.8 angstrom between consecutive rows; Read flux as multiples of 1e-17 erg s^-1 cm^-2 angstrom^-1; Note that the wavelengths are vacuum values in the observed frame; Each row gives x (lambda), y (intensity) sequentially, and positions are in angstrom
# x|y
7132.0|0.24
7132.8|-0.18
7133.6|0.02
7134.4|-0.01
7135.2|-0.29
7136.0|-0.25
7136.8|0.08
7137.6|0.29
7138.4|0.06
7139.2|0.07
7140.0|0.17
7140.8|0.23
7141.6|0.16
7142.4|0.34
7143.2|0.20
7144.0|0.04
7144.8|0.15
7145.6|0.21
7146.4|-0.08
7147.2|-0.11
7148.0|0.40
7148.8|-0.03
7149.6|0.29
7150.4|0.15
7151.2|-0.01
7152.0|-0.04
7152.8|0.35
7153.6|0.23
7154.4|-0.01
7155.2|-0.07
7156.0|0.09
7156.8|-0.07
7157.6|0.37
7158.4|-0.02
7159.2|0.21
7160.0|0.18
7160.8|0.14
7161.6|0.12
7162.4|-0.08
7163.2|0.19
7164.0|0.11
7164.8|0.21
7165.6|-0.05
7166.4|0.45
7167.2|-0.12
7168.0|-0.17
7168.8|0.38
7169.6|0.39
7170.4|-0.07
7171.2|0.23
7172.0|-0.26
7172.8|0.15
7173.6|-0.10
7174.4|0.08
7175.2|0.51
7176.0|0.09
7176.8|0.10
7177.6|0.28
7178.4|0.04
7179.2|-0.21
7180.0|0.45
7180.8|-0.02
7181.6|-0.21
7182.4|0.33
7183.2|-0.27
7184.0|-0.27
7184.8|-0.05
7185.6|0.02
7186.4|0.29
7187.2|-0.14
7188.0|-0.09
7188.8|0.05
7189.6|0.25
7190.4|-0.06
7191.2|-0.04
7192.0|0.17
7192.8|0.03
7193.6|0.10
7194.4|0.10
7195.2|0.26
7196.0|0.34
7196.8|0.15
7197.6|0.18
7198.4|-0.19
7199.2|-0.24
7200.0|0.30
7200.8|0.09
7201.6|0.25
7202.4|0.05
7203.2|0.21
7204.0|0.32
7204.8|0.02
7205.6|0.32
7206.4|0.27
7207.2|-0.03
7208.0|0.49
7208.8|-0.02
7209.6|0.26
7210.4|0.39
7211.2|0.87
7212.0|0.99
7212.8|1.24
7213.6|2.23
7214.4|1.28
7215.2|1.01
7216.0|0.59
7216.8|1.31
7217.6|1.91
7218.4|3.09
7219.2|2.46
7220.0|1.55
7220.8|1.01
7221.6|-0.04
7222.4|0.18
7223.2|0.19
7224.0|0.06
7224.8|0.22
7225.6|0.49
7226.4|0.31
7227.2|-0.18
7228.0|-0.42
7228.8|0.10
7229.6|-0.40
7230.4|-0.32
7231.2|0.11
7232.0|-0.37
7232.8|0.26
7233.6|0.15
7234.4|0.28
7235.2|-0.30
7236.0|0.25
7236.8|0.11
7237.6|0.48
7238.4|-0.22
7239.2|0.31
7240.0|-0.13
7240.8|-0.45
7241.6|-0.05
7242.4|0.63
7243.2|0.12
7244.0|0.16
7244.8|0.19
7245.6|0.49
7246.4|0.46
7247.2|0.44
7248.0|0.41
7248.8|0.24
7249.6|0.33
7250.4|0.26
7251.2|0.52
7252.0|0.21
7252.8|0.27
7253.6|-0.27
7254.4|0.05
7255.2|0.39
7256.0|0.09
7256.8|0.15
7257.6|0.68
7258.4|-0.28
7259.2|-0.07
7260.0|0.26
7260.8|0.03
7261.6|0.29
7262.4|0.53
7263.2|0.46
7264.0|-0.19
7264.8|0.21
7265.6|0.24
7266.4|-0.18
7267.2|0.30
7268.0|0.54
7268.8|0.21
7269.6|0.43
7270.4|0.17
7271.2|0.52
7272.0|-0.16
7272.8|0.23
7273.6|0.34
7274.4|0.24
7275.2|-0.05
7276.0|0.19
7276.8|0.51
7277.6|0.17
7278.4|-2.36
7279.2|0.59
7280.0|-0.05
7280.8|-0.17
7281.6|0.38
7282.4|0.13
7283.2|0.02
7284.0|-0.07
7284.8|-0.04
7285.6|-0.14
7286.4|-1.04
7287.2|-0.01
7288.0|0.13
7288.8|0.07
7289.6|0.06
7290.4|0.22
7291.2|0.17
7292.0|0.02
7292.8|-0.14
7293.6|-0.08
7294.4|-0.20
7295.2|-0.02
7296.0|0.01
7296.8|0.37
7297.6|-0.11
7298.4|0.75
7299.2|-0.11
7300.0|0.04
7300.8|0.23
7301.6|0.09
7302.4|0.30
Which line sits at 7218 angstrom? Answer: [O II] 3727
